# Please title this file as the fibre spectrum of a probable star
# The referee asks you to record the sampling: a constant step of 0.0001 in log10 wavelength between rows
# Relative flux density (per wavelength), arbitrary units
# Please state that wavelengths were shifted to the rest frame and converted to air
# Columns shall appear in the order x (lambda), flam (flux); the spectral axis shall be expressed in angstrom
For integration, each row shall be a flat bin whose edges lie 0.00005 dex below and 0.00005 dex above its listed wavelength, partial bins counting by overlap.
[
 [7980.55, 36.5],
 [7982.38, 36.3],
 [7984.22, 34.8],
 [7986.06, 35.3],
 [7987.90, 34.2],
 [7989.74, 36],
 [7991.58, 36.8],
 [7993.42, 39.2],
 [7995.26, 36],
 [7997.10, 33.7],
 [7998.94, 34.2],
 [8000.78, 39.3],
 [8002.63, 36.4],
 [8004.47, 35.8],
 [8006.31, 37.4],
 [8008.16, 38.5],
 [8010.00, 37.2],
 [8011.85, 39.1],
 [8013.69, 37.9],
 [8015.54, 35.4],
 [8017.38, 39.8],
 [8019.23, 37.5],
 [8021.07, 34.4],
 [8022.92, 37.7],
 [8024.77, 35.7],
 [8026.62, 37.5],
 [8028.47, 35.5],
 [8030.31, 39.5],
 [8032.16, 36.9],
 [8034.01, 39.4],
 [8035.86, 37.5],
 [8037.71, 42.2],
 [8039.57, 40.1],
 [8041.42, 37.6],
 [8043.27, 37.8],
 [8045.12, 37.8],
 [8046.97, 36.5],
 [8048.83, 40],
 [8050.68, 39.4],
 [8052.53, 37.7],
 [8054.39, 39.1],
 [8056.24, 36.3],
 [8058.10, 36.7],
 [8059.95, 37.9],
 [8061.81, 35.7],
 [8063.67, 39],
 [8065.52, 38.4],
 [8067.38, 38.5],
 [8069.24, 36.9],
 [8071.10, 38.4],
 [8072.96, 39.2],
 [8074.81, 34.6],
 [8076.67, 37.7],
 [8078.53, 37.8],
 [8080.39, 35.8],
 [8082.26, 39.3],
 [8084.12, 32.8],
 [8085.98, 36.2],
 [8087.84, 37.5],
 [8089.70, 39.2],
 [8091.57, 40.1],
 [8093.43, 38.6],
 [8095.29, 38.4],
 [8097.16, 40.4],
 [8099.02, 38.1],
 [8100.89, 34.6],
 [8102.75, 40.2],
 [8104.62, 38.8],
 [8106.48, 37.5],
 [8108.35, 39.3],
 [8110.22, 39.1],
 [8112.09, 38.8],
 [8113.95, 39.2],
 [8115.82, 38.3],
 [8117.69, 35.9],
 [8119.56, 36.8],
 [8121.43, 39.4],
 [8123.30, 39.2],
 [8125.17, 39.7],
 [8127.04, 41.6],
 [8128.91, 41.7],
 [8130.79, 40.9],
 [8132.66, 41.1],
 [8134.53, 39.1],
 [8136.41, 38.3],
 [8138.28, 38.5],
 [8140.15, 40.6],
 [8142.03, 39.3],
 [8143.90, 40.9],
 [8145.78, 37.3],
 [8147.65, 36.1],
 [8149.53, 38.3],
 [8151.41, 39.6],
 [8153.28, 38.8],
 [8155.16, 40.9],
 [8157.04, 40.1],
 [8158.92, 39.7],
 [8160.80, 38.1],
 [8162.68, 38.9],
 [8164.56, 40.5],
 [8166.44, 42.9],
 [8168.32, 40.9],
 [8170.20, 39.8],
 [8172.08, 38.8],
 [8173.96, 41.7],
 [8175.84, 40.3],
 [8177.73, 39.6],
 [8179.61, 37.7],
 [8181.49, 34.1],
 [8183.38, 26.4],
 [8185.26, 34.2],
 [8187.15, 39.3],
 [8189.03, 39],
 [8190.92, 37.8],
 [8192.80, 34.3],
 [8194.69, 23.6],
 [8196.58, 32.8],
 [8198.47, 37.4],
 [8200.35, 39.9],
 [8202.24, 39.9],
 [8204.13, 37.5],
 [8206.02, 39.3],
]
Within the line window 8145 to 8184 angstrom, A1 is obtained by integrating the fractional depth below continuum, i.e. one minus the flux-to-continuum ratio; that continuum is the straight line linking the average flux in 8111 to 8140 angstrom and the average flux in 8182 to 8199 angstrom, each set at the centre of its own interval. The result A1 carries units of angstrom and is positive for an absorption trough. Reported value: -3.0 angstrom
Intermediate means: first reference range 39.3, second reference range 33.8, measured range 38.7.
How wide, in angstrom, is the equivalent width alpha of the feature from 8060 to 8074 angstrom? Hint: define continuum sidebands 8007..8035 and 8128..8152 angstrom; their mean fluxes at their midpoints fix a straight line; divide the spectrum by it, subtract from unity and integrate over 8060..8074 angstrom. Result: 0.1 angstrom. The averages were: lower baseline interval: 37.5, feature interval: 38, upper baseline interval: 39.3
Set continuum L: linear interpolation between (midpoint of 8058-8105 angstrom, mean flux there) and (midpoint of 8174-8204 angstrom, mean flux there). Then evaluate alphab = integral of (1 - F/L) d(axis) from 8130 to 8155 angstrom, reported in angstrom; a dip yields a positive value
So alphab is -1.7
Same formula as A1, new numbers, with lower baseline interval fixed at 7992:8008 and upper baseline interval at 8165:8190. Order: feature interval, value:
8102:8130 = -1.1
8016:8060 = -1.2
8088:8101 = -0.4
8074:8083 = 0.1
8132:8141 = -0.4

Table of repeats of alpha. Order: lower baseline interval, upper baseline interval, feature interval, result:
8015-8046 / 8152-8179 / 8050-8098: 0.99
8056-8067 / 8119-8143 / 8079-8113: 0.49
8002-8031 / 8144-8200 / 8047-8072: -0.42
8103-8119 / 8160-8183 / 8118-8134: -0.53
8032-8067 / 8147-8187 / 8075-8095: 0.46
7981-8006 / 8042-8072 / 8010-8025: -0.21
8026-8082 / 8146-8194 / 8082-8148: -1.08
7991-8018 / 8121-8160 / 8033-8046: -0.41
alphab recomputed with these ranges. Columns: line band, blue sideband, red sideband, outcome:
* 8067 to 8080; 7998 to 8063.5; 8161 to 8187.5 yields 0.1 angstrom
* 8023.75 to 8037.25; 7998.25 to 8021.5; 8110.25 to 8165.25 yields 0.0 angstrom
